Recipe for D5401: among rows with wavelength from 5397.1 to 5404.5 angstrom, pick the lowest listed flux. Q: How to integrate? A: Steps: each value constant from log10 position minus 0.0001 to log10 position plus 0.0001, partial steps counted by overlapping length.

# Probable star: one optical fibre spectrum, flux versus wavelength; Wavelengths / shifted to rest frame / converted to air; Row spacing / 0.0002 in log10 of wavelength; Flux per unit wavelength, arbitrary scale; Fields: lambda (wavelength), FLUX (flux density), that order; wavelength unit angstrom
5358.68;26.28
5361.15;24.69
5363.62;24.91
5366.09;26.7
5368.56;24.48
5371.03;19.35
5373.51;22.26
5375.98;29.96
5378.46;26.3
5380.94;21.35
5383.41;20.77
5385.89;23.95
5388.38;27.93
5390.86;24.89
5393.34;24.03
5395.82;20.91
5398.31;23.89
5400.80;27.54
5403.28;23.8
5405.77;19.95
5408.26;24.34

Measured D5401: 23.8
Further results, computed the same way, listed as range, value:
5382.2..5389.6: 20.77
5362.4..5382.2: 19.35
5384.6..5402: 20.91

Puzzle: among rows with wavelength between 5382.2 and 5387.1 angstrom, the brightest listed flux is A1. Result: 23.95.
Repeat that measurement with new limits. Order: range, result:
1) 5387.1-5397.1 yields 27.93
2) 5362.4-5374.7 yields 26.7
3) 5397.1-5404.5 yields 27.54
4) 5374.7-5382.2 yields 29.96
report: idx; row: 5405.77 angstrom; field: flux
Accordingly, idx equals 19.95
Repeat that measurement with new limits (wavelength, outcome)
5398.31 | 23.89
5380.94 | 21.35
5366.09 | 26.7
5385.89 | 23.95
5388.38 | 27.93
